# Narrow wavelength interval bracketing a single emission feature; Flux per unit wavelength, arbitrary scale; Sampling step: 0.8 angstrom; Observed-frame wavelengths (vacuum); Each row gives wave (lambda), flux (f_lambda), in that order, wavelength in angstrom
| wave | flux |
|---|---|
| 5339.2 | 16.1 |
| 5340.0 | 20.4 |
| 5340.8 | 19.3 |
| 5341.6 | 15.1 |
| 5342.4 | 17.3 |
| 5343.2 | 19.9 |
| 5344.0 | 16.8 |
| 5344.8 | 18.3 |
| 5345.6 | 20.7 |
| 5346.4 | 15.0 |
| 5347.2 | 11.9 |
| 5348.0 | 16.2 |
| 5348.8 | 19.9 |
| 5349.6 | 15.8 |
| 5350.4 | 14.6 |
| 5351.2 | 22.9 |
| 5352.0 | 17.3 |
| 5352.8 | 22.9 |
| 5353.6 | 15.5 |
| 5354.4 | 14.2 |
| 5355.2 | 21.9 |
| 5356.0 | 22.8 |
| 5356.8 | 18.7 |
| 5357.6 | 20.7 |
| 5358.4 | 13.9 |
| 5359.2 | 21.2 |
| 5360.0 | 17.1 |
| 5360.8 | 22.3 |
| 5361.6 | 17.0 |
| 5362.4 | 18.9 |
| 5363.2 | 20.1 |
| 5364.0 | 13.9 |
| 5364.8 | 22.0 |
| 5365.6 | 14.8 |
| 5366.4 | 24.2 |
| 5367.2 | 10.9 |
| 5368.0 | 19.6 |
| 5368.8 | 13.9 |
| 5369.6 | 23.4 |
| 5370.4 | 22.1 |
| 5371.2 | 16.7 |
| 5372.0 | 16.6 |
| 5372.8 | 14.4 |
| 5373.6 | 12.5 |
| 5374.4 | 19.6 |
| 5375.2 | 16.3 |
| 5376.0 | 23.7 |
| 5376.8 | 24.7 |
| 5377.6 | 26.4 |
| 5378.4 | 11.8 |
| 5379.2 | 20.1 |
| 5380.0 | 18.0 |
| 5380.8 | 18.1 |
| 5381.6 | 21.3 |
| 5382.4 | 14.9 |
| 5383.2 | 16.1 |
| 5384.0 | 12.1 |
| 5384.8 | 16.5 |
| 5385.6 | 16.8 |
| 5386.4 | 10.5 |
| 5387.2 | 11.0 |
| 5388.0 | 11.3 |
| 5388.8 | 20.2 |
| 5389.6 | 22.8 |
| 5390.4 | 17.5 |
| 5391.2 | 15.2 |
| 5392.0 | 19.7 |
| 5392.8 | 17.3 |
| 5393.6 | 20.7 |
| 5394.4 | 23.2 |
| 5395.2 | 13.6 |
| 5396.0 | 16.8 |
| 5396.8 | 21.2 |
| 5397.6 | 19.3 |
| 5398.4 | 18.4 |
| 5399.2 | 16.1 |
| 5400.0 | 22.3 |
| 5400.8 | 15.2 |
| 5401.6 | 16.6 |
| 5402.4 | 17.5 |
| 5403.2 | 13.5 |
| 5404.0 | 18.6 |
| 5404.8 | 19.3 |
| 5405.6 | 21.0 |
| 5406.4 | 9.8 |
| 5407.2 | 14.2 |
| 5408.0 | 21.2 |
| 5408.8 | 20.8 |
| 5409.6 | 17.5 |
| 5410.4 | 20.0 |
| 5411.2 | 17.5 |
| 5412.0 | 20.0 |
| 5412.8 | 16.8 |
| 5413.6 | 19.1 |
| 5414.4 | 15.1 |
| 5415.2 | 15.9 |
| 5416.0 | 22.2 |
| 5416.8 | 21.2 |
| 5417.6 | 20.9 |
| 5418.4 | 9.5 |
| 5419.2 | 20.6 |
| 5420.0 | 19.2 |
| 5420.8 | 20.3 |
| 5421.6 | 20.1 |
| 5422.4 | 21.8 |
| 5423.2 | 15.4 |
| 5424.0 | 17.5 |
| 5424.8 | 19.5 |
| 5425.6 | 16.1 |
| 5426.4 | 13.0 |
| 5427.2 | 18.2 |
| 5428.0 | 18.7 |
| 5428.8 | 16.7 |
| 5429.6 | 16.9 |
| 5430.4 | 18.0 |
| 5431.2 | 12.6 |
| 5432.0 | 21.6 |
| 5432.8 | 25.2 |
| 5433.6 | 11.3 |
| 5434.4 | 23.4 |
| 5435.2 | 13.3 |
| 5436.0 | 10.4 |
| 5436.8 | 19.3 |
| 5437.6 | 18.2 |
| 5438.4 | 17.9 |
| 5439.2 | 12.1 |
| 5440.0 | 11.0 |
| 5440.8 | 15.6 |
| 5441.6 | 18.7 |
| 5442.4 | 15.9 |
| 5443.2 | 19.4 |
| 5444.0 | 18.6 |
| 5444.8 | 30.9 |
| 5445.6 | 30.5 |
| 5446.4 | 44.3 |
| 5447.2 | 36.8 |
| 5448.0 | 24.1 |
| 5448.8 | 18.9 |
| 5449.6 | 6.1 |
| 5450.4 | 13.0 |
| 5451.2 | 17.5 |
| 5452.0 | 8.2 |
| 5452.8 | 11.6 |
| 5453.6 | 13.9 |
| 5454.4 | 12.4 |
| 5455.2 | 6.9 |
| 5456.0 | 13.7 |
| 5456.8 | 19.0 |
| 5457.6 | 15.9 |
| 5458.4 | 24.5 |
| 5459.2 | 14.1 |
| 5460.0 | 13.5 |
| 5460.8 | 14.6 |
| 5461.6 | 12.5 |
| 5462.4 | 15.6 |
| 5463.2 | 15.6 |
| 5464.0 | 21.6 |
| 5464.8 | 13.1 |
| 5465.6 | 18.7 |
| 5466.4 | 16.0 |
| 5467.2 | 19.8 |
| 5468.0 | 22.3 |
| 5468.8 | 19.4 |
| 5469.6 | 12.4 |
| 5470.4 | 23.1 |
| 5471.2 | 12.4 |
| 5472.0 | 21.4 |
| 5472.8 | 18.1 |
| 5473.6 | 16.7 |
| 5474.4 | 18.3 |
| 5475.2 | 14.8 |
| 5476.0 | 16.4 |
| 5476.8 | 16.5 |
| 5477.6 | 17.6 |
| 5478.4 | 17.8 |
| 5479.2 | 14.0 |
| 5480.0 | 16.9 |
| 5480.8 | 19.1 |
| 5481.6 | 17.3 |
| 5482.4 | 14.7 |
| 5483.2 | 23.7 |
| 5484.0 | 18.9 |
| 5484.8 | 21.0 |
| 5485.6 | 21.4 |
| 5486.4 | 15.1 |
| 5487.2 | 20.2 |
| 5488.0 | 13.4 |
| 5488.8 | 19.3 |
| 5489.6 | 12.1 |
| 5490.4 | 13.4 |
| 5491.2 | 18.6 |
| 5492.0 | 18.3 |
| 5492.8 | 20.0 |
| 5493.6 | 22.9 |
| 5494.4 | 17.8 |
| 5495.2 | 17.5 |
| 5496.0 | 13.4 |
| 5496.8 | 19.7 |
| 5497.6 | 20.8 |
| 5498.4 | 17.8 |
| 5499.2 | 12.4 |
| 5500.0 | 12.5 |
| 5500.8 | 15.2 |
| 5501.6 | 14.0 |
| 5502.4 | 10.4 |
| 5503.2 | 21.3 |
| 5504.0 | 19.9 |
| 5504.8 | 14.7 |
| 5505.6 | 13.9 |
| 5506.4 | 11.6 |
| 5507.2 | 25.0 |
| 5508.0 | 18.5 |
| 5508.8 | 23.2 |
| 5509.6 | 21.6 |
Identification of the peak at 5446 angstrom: Hbeta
